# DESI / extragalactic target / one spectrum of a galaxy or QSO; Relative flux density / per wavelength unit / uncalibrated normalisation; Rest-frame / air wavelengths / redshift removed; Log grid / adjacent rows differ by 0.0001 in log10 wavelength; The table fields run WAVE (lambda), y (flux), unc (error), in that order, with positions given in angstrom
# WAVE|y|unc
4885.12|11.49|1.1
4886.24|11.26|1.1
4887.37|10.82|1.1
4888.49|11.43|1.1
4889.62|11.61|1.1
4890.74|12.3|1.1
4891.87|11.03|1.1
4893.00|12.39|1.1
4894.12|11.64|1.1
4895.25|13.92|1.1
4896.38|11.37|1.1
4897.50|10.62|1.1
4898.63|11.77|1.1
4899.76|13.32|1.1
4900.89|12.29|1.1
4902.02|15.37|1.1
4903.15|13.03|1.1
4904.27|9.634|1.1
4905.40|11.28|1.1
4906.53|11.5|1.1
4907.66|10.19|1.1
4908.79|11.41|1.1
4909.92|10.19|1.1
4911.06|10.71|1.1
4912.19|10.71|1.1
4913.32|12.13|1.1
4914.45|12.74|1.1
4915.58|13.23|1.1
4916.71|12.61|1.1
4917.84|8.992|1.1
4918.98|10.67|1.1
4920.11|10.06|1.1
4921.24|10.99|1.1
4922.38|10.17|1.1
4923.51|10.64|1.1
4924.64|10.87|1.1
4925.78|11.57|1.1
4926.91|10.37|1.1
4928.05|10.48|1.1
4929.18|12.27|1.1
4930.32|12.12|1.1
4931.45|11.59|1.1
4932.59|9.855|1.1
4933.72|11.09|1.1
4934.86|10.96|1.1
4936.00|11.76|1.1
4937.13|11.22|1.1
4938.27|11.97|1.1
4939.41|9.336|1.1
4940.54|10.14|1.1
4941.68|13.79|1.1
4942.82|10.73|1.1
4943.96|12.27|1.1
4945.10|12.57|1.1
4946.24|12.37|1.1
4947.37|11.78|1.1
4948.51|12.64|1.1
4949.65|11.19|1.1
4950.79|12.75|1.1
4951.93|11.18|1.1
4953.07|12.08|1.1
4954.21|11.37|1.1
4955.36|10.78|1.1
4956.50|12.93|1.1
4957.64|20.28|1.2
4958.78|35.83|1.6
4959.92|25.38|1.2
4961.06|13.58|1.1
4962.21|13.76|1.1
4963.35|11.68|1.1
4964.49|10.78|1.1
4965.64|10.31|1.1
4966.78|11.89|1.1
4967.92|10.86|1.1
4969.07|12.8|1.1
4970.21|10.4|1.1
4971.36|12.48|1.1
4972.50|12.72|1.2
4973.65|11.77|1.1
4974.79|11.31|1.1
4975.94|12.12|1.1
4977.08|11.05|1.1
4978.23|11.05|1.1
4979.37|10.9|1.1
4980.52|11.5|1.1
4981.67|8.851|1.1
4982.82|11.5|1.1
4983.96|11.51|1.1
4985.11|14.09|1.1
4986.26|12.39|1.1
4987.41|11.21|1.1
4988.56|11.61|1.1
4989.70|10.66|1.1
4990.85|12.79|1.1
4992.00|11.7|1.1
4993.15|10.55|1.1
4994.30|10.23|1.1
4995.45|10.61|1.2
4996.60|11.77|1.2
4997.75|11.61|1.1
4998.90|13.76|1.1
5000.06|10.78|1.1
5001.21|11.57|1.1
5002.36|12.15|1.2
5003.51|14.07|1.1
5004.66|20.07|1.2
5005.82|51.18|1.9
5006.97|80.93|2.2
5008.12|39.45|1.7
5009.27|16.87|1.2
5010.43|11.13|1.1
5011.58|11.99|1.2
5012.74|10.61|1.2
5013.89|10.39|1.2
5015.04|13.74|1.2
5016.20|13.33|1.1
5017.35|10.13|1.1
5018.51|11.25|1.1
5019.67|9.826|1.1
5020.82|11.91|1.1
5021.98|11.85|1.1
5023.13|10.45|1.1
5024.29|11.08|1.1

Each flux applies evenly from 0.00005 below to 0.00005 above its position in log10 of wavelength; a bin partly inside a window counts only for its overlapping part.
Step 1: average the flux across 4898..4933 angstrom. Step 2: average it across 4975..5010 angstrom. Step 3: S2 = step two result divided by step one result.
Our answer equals 1.45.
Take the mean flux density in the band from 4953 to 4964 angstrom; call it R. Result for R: 16.9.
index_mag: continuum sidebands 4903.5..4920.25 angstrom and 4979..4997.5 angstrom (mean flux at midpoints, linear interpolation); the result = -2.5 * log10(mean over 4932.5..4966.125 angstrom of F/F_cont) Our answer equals -0.179 mag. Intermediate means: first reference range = 11.1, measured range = 13.3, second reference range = 11.4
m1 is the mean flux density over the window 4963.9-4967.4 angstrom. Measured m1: 11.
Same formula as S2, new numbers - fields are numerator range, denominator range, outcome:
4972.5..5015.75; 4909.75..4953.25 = 1.38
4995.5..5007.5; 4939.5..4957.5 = 1.91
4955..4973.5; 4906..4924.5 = 1.33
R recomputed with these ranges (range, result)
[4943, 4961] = 14.9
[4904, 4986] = 12.1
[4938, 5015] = 14.6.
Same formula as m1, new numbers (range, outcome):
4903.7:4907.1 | 10.8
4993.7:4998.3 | 11.1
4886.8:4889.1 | 11.1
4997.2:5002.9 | 12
